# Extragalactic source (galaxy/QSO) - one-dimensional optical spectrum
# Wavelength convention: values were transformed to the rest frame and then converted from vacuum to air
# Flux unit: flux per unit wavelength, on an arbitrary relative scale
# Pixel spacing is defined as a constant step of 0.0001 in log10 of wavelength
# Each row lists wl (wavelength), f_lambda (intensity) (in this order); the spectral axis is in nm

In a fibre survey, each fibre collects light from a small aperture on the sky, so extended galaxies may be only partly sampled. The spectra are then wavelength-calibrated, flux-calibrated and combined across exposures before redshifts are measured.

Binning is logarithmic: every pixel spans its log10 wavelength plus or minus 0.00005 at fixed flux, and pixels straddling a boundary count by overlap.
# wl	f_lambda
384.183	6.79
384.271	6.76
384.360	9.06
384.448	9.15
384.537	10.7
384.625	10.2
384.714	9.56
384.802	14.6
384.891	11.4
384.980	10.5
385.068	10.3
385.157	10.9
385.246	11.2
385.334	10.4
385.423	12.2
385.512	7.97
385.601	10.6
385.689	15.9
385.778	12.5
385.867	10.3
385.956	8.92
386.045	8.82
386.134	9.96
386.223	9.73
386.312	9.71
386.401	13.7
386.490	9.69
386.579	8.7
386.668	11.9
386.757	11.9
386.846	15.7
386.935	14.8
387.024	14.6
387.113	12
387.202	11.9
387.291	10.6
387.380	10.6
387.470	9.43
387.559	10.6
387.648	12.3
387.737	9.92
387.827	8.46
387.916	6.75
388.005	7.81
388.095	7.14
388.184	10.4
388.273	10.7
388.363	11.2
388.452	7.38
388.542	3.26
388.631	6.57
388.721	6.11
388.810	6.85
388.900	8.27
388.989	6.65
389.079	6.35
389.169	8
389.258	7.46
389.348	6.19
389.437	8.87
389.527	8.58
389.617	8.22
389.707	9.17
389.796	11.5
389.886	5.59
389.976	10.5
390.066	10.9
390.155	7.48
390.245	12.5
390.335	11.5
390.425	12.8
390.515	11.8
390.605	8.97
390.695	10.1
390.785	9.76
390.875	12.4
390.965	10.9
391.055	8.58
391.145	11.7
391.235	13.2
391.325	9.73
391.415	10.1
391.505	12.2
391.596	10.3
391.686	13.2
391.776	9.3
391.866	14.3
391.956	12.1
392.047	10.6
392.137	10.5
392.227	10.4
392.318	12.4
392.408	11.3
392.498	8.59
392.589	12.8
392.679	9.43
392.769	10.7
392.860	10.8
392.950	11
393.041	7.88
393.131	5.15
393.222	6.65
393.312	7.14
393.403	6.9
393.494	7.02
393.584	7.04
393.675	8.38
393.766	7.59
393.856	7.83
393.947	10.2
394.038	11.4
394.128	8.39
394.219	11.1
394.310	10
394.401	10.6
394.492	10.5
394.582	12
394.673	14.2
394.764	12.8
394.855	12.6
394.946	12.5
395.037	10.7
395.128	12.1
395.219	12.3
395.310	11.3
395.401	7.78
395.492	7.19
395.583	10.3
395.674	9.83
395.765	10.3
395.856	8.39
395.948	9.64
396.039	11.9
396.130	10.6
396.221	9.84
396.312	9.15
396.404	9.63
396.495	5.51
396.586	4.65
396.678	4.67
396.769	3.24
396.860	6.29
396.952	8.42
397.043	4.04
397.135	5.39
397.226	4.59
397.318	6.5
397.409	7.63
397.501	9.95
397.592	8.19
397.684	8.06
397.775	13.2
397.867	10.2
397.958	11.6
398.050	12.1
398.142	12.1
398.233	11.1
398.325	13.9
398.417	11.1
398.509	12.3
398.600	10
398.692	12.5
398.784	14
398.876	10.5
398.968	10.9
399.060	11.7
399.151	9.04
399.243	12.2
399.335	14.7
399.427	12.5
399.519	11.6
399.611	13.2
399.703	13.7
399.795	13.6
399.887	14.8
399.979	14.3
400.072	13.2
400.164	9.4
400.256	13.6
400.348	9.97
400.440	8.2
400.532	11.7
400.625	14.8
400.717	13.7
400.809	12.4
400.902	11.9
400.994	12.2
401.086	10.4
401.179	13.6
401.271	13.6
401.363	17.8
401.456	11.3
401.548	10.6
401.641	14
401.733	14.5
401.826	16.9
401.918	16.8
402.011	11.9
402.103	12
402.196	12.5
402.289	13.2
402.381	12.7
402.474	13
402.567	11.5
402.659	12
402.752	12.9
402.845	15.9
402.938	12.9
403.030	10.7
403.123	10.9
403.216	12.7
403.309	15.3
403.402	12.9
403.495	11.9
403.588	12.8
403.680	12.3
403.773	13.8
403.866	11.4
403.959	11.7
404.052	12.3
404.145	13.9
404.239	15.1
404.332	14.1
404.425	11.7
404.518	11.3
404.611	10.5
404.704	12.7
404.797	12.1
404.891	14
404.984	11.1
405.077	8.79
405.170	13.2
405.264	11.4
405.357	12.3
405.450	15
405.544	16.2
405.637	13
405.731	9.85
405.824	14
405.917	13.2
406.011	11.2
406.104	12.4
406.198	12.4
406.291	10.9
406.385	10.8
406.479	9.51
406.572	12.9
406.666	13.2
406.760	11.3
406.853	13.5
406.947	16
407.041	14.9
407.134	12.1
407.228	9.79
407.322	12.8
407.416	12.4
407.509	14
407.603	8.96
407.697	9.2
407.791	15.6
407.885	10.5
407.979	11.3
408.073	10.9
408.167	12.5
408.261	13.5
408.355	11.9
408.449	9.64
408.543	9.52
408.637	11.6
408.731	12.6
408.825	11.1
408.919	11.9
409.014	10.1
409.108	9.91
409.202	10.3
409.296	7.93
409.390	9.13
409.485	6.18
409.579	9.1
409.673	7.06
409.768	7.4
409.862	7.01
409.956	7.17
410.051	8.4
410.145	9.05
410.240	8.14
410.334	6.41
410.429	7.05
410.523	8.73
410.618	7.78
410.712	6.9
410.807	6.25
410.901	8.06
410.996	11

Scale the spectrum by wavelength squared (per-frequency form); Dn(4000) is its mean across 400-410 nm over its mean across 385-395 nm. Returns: 1.3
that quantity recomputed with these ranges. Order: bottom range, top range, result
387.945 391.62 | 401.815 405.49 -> 1.48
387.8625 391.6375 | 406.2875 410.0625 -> 1.30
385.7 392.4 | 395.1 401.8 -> 1.12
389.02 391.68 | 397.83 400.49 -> 1.27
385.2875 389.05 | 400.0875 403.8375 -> 1.37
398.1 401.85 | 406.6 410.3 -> 0.89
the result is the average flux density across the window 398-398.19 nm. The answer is 12.1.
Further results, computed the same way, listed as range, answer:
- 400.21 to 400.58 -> 10.9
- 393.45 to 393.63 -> 7.04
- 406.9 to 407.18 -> 14.4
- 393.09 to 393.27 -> 5.94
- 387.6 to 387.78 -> 11.1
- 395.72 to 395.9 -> 9.36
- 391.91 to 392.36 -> 11.2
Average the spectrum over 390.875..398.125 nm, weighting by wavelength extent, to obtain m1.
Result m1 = 9.61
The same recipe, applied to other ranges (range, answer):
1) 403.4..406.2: 12.5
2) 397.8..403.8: 12.6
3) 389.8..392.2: 10.8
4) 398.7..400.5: 12.2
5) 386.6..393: 10.1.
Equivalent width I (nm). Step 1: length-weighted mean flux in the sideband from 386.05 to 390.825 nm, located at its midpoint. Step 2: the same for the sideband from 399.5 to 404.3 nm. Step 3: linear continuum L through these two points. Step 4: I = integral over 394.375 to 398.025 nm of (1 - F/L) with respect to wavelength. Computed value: 0.72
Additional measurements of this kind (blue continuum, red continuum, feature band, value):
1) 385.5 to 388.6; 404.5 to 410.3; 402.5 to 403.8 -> -0.20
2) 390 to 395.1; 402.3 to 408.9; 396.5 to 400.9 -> 0.32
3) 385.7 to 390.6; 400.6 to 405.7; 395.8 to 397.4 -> 0.59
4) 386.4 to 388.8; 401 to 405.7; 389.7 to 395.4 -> 0.30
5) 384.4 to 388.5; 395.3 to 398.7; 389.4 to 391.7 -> -0.08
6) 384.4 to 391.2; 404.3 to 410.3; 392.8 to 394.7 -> 0.24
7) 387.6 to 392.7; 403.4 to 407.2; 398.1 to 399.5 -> -0.08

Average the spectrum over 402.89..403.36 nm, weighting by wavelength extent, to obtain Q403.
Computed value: 12.5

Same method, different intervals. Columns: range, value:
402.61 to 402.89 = 13.6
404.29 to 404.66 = 11.9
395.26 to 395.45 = 9.57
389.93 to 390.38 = 10.6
